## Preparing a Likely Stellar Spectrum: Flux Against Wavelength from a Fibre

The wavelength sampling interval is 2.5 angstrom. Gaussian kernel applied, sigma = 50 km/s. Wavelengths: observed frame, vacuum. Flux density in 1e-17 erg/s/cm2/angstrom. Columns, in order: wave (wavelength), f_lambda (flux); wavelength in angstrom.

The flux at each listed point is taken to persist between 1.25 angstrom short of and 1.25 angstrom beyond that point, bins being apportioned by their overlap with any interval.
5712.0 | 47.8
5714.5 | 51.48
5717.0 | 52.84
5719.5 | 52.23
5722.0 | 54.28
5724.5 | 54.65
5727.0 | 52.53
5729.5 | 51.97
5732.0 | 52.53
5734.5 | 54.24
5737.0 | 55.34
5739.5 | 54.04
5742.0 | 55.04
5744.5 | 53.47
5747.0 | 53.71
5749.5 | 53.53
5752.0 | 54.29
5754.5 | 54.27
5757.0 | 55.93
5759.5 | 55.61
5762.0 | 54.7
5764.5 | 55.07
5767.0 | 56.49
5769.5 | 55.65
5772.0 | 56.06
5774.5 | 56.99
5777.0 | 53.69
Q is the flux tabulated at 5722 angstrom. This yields 54.28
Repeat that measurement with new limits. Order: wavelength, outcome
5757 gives 55.93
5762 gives 54.7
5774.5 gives 56.99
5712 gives 47.8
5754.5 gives 54.27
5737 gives 55.34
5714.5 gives 51.48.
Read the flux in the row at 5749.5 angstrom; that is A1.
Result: 53.53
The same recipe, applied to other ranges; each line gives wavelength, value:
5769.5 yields 55.65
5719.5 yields 52.23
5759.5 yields 55.61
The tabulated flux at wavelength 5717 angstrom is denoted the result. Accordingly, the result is 52.84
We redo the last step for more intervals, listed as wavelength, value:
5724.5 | 54.65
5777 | 53.69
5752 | 54.29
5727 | 52.53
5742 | 55.04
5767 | 56.49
